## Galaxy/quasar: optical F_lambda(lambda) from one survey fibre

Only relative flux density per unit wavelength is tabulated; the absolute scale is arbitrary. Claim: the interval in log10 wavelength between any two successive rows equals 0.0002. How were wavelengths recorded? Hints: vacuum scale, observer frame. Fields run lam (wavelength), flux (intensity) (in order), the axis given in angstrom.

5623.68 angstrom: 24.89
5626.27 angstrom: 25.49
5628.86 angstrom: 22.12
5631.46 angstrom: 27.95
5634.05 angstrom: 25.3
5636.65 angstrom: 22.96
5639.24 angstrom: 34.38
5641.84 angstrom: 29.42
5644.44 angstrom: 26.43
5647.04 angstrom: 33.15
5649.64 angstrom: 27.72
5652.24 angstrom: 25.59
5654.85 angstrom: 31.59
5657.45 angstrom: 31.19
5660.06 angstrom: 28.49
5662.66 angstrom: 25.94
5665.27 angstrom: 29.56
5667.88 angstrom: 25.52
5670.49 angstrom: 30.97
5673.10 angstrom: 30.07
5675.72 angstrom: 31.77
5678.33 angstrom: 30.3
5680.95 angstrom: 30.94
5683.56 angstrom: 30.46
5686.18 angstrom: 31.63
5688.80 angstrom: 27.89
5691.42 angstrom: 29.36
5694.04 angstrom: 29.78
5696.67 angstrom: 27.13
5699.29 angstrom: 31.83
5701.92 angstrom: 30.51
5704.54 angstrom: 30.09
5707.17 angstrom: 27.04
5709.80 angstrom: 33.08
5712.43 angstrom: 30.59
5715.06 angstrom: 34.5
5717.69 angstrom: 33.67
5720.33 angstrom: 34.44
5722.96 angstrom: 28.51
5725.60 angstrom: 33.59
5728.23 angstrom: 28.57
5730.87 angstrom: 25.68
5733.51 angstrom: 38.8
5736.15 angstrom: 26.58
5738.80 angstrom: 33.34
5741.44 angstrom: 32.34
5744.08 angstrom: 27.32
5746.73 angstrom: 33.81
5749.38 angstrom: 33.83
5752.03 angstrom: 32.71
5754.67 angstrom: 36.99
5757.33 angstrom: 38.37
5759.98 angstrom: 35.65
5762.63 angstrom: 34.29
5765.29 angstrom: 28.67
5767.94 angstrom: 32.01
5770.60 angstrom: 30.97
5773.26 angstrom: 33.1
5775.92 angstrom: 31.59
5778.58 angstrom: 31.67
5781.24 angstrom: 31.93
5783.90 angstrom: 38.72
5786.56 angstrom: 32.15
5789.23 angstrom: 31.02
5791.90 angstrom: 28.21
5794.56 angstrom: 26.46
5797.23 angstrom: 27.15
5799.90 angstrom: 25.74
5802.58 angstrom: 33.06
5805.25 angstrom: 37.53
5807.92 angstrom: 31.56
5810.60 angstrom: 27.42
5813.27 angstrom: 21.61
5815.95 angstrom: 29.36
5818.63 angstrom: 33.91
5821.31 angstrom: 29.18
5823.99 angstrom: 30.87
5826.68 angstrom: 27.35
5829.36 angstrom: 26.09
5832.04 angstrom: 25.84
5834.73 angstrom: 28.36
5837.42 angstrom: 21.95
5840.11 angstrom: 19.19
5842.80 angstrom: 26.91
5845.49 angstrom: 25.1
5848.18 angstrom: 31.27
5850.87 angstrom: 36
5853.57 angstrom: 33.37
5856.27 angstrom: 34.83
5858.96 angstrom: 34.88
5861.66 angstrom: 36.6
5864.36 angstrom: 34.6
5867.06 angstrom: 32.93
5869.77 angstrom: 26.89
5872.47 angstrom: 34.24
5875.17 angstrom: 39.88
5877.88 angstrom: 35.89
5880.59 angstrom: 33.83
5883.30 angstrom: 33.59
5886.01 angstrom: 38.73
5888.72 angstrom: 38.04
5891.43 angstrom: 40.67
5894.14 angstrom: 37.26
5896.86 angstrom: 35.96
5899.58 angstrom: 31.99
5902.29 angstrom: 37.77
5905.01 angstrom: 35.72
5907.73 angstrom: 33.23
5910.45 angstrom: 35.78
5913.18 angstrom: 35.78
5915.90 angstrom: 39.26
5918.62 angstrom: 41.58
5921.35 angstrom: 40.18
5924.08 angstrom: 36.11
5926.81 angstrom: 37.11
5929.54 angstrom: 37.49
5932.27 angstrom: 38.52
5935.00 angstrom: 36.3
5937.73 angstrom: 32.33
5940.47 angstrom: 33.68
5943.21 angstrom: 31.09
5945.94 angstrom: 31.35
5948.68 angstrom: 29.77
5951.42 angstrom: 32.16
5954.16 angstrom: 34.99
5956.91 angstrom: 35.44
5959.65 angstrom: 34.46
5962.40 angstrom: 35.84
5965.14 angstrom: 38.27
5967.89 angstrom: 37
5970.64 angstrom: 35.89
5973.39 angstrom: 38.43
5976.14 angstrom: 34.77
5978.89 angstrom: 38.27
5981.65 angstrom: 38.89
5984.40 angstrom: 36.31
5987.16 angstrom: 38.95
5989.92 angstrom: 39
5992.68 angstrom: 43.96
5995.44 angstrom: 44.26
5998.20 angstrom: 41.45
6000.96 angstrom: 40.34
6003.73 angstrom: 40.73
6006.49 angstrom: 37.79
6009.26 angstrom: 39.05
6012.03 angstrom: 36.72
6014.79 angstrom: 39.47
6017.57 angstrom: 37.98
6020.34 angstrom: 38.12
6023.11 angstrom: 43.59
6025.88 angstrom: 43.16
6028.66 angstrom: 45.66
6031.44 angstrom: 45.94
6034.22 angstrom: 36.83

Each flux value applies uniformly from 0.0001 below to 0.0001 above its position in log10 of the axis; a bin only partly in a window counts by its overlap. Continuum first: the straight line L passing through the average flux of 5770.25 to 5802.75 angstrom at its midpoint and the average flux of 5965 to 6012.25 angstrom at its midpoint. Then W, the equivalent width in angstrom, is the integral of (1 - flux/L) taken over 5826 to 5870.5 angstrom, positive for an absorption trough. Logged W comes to 5.0 angstrom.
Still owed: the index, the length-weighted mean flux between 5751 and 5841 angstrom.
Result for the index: 30.3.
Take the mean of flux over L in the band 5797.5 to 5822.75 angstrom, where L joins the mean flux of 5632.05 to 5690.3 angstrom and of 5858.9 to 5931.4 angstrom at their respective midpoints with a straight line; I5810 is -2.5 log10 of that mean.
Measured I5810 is 0.13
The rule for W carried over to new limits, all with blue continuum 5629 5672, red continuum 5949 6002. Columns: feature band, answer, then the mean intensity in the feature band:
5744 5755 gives -0.7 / 33.2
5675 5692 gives -0.6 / 30.3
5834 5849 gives 3.9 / 25.1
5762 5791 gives -0.3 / 32.3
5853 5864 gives -0.2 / 35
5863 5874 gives 0.7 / 32.3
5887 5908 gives -0.7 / 36.5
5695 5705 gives 0.0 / 29.9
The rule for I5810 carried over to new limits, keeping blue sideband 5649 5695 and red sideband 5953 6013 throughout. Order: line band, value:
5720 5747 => 0.01 mag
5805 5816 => 0.16 mag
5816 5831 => 0.15 mag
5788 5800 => 0.18 mag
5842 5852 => 0.15 mag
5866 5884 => 0.04 mag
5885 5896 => -0.09 mag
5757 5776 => -0.03 mag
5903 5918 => 0.00 mag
